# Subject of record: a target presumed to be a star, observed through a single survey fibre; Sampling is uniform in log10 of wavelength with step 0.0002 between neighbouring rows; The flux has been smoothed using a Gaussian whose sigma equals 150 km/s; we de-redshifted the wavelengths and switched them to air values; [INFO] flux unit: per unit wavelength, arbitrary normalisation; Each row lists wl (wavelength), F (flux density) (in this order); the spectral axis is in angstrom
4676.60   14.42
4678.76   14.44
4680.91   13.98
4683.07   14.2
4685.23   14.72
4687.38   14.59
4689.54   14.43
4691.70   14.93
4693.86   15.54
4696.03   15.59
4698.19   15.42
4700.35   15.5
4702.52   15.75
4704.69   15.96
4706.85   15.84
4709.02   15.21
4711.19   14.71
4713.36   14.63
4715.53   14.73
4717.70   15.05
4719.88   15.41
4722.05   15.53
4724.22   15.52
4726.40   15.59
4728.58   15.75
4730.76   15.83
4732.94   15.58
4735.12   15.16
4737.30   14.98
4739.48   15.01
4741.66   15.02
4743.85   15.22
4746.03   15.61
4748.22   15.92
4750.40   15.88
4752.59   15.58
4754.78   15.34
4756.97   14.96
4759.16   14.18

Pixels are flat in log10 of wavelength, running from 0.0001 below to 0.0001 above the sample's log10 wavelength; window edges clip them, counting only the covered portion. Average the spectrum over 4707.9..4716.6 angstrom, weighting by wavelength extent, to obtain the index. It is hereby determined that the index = 14.8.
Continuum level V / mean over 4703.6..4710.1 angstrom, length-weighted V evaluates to 15.7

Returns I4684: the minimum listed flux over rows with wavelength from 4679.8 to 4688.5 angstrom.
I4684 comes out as 13.98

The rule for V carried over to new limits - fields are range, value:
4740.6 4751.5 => 15.5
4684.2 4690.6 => 14.6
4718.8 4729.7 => 15.6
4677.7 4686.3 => 14.3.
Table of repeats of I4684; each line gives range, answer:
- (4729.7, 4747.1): 14.98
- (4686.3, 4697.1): 14.43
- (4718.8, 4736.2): 15.16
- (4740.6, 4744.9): 15.02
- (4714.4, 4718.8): 14.73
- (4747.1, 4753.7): 15.58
